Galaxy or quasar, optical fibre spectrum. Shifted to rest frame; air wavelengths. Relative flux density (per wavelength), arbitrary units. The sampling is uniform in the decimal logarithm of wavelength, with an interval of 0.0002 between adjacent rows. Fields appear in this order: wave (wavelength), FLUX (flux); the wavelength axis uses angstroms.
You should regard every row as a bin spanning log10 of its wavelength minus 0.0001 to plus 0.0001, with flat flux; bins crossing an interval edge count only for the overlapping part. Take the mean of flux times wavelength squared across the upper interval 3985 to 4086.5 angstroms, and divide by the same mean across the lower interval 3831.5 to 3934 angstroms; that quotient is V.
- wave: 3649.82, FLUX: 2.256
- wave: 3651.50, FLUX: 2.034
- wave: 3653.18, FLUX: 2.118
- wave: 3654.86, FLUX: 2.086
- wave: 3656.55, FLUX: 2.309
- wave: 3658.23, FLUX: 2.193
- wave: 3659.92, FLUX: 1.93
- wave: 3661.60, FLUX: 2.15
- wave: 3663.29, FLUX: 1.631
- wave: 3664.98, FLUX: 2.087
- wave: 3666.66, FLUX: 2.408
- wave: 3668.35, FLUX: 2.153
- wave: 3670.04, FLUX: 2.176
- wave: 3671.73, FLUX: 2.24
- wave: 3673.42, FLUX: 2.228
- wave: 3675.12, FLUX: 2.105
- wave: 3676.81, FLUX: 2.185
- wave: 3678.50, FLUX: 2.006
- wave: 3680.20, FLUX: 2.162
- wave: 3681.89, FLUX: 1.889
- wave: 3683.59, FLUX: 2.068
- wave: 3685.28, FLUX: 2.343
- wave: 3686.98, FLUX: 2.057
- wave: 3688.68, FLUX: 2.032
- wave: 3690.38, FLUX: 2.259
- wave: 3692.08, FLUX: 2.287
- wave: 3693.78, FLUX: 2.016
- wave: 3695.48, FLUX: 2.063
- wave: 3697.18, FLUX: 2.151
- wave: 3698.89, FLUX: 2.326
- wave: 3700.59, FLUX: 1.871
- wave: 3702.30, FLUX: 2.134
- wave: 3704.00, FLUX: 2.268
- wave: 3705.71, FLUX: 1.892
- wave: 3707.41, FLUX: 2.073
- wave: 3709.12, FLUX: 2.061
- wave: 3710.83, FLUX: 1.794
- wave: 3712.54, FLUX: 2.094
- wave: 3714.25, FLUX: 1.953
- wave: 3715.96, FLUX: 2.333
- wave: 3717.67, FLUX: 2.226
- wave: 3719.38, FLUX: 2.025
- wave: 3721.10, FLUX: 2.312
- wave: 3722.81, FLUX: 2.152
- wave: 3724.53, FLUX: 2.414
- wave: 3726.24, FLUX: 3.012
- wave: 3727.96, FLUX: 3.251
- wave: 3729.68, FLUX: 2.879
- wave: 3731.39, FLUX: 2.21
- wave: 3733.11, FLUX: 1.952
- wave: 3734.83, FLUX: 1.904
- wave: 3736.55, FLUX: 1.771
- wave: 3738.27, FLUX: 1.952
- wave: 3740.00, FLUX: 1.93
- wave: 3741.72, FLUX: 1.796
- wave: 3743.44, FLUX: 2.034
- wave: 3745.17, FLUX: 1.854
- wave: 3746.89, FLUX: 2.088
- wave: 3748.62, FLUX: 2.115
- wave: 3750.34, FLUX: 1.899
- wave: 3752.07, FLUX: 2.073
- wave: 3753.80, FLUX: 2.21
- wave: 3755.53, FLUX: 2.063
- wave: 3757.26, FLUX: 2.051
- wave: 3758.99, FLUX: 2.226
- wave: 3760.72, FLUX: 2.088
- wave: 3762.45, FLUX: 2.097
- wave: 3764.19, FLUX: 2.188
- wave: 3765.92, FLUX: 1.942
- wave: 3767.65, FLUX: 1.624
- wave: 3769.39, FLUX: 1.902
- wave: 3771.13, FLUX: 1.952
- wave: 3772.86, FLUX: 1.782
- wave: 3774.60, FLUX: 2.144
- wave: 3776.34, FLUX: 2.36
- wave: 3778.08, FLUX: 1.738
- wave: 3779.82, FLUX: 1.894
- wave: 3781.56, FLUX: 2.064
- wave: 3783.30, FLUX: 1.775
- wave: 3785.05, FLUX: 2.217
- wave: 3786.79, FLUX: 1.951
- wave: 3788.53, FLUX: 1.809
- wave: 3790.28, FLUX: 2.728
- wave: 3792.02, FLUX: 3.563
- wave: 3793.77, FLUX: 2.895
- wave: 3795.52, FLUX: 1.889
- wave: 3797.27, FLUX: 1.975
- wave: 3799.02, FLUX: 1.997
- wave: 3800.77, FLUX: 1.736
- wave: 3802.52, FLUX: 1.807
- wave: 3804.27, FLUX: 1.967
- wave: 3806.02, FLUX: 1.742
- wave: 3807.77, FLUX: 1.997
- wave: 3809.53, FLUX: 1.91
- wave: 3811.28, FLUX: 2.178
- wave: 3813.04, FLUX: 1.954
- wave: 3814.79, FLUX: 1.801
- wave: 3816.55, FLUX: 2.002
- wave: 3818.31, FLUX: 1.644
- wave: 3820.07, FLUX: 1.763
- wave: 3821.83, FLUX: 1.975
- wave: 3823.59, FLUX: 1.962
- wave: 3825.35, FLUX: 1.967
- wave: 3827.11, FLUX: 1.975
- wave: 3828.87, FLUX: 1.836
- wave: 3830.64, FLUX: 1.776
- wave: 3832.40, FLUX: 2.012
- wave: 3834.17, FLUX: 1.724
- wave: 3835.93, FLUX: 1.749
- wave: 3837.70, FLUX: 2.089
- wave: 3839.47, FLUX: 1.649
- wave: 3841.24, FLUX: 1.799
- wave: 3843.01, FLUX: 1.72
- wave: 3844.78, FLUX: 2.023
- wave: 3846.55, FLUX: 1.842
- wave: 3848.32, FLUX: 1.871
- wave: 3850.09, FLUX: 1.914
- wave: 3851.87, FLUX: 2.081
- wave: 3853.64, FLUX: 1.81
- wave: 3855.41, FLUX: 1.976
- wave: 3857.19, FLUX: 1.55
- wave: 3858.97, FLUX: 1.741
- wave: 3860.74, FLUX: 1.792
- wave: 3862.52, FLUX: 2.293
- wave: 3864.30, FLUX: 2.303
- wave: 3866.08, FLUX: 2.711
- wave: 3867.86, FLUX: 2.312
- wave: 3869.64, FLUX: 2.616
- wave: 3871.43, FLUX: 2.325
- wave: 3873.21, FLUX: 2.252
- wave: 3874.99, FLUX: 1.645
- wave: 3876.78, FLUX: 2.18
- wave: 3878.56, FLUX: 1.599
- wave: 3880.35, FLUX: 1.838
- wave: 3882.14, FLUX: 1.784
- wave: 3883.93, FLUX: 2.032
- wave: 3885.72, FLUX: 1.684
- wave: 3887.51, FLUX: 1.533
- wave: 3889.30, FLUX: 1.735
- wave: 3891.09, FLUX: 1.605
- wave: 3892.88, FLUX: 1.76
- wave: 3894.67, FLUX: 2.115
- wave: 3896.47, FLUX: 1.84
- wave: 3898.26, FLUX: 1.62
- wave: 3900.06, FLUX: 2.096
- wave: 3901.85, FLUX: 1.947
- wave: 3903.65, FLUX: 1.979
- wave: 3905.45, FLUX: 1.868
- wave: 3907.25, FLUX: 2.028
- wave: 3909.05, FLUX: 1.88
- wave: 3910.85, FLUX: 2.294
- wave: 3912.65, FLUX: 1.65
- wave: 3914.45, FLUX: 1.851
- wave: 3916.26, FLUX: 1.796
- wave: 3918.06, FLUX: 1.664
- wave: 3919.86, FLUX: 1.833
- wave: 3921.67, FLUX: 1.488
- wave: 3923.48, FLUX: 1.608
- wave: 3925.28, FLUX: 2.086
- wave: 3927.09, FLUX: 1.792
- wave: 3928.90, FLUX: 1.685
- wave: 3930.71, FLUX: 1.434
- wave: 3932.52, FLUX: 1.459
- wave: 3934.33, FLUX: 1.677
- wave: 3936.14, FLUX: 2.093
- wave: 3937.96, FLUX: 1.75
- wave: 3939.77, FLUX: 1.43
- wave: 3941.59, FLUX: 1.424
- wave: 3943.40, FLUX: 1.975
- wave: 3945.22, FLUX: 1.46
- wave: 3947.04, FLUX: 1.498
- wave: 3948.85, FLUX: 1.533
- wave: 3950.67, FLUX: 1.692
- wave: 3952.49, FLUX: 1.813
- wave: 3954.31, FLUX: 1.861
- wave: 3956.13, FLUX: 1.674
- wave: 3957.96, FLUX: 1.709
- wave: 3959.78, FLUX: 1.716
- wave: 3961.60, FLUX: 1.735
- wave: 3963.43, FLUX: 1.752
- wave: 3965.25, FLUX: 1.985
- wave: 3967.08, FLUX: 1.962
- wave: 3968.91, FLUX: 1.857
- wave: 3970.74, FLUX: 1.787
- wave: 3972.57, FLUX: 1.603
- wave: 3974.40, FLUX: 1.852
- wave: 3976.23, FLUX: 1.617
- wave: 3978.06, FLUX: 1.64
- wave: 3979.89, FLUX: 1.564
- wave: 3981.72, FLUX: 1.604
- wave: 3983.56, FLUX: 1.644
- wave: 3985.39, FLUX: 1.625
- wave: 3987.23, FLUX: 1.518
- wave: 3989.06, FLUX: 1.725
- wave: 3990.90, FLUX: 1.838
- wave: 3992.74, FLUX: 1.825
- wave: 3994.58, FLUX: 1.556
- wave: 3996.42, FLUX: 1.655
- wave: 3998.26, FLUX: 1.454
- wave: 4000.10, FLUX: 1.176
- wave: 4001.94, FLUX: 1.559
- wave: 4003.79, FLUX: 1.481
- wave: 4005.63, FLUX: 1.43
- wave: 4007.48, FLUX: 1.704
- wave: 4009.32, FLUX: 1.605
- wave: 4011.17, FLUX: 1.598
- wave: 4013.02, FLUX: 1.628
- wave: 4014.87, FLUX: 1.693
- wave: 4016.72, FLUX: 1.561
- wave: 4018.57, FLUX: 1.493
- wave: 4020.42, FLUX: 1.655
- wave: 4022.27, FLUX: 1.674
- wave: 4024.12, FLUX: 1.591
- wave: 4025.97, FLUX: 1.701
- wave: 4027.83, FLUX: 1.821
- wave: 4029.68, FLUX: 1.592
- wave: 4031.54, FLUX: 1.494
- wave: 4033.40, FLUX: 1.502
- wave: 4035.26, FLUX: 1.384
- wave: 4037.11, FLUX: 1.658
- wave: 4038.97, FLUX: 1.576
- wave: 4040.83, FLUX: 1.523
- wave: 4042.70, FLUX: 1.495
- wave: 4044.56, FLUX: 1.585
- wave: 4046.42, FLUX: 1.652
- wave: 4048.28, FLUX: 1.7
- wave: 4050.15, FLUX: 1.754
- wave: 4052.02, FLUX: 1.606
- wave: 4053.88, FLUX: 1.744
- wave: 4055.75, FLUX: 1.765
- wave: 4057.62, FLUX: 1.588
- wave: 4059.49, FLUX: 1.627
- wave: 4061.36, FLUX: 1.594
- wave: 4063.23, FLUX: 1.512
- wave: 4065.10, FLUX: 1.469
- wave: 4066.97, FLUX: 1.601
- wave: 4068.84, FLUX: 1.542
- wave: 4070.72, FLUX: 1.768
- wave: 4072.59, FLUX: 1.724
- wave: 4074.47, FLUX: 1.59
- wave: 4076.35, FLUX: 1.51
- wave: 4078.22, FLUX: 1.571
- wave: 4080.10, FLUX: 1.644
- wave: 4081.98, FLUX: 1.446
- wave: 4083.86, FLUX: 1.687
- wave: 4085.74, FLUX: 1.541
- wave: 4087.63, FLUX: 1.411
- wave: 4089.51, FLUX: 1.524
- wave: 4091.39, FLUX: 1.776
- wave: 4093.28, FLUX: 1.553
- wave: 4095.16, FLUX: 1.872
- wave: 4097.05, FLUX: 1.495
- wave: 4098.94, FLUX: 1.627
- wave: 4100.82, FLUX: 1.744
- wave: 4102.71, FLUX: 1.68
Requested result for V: 0.92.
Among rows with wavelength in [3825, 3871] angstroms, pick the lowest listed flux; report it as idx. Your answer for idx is 1.55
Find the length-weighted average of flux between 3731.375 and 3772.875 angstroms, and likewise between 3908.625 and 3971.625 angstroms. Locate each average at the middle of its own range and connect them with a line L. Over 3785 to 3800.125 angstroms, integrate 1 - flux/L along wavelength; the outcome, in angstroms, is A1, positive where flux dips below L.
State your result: -3.1 angstroms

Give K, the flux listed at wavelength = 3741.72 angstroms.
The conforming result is 1.796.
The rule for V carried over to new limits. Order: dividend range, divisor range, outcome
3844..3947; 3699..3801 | 0.95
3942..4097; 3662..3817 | 0.90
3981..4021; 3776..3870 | 0.87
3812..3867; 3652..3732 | 0.95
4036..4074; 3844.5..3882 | 0.88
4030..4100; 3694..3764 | 0.89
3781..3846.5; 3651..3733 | 0.97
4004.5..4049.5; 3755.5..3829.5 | 0.89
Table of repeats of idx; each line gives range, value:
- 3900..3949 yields 1.424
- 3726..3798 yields 1.624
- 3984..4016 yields 1.176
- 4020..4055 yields 1.384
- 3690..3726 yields 1.794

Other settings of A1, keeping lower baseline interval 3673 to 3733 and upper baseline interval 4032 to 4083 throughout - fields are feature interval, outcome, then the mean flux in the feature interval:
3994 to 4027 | 2.12 angstroms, 1.57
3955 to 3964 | 0.23 angstroms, 1.72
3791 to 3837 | 0.44 angstroms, 1.99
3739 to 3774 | 1.88 angstroms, 2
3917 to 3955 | 2.64 angstroms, 1.68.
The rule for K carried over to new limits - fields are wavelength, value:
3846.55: 1.842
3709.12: 2.061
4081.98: 1.446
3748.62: 2.115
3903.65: 1.979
